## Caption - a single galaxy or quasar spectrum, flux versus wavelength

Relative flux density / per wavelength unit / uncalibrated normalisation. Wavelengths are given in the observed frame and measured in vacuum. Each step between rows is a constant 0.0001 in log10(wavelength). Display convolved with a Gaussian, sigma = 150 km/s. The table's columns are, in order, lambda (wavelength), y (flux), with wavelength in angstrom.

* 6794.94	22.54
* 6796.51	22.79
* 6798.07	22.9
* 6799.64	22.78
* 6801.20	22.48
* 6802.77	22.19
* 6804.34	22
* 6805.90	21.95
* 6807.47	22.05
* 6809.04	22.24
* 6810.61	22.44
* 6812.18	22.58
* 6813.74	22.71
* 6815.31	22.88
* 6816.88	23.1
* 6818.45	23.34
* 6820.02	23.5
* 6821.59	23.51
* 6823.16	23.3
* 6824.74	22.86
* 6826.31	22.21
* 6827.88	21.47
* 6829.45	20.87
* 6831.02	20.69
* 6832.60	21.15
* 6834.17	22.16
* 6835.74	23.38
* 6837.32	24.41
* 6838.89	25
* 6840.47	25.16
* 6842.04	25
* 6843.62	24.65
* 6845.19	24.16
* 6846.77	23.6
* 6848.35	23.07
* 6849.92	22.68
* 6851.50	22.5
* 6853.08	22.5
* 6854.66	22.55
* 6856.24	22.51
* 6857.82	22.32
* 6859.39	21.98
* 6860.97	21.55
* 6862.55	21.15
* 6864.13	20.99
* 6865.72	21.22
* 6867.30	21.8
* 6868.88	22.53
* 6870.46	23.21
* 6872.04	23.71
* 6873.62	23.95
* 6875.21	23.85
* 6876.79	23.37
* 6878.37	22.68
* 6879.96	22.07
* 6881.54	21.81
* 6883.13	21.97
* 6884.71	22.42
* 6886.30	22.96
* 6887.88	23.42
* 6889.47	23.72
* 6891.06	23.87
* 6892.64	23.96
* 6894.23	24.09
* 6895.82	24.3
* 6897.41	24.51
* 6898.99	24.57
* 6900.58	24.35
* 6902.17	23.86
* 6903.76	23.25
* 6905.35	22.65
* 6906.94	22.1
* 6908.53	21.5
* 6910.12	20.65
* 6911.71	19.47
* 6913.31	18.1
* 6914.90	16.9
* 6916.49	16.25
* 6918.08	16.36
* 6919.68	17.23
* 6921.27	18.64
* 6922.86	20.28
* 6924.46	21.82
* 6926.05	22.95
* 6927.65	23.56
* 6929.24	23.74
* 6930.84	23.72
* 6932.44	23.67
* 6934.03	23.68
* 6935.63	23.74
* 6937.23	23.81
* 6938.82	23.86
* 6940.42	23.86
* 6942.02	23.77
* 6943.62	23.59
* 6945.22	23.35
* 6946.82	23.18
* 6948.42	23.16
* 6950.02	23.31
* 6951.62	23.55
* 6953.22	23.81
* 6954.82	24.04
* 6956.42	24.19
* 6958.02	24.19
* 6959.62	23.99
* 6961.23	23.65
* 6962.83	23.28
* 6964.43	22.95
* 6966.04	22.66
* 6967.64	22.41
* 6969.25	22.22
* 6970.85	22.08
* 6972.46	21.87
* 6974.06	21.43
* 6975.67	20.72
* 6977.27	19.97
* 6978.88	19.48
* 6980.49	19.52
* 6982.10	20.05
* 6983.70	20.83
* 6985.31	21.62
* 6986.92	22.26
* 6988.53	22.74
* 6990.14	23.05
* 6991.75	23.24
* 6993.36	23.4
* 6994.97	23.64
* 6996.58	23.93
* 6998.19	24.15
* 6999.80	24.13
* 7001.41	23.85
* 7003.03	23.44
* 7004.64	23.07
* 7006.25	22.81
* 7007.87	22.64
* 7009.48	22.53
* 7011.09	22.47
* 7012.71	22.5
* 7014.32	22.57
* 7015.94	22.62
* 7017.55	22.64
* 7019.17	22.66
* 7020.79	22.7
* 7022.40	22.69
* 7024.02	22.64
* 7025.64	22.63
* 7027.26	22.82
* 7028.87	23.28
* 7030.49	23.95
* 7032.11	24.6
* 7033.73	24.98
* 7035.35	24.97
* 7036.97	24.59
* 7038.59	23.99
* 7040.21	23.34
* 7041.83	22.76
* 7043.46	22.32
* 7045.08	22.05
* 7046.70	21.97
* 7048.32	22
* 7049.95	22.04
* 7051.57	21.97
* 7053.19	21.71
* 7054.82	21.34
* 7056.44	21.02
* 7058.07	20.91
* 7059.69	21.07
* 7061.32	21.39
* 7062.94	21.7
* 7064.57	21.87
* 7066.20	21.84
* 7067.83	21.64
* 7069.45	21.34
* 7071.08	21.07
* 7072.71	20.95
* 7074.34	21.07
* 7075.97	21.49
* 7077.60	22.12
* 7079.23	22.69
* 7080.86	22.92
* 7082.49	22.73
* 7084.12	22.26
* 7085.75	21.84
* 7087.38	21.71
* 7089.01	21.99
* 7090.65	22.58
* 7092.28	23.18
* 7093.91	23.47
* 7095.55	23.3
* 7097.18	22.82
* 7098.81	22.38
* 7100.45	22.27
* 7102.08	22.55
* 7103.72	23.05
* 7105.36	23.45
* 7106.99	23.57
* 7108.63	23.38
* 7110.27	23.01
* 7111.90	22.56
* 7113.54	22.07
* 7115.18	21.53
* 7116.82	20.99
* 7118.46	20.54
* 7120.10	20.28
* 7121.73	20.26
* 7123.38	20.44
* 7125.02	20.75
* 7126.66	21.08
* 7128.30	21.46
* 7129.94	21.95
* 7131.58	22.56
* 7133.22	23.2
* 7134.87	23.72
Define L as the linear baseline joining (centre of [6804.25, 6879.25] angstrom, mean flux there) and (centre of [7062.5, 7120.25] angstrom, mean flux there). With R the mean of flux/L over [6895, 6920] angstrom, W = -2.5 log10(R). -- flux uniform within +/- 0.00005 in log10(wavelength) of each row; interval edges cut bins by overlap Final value 0.077 mag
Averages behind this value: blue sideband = 22.8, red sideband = 22.2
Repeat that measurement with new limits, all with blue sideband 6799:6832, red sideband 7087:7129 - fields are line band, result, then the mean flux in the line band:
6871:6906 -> -0.051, 23.4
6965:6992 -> 0.037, 21.5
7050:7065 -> 0.034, 21.5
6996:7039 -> -0.053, 23.3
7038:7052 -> -0.015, 22.5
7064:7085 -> 0.015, 21.8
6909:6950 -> 0.034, 21.6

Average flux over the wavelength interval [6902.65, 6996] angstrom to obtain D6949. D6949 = 22.1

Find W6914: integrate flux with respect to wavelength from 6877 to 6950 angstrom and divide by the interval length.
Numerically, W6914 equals 22.3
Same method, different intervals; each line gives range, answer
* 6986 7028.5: 23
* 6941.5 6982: 22.6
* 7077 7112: 22.7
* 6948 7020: 22.6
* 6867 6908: 23.3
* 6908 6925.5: 18.9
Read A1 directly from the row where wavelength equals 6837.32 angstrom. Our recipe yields 24.41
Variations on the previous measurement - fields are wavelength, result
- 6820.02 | 23.5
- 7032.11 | 24.6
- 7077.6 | 22.12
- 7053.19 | 21.71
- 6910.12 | 20.65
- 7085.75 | 21.84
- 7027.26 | 22.82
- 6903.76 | 23.25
